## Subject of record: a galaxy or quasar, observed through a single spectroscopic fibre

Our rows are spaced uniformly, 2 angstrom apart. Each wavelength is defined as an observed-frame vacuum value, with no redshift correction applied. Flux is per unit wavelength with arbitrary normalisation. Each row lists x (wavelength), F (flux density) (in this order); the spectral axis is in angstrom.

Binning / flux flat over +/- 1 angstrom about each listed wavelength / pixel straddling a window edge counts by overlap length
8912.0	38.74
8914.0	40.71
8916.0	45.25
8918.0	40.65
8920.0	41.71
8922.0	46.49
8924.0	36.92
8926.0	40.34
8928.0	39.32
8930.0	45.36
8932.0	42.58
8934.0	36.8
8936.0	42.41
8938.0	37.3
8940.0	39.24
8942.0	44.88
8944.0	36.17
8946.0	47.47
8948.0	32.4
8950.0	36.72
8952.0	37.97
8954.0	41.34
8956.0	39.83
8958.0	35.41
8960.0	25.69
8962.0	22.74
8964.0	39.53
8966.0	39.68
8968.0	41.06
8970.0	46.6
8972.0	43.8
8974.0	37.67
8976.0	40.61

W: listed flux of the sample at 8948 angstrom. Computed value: 32.4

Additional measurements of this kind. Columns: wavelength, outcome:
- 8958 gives 35.41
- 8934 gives 36.8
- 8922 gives 46.49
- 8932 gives 42.58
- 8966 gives 39.68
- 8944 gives 36.17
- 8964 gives 39.53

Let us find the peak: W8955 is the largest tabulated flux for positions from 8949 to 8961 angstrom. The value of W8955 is 41.34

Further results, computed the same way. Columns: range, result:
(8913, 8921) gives 45.25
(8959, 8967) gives 39.68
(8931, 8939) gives 42.58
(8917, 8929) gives 46.49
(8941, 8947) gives 47.47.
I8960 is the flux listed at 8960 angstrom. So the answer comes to 25.69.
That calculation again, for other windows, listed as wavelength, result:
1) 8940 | 39.24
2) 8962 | 22.74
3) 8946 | 47.47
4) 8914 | 40.71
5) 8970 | 46.6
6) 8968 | 41.06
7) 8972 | 43.8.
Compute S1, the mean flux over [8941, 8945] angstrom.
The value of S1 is 40.5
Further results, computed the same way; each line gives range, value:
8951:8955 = 39.7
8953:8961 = 35.6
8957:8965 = 30.8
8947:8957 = 37.7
